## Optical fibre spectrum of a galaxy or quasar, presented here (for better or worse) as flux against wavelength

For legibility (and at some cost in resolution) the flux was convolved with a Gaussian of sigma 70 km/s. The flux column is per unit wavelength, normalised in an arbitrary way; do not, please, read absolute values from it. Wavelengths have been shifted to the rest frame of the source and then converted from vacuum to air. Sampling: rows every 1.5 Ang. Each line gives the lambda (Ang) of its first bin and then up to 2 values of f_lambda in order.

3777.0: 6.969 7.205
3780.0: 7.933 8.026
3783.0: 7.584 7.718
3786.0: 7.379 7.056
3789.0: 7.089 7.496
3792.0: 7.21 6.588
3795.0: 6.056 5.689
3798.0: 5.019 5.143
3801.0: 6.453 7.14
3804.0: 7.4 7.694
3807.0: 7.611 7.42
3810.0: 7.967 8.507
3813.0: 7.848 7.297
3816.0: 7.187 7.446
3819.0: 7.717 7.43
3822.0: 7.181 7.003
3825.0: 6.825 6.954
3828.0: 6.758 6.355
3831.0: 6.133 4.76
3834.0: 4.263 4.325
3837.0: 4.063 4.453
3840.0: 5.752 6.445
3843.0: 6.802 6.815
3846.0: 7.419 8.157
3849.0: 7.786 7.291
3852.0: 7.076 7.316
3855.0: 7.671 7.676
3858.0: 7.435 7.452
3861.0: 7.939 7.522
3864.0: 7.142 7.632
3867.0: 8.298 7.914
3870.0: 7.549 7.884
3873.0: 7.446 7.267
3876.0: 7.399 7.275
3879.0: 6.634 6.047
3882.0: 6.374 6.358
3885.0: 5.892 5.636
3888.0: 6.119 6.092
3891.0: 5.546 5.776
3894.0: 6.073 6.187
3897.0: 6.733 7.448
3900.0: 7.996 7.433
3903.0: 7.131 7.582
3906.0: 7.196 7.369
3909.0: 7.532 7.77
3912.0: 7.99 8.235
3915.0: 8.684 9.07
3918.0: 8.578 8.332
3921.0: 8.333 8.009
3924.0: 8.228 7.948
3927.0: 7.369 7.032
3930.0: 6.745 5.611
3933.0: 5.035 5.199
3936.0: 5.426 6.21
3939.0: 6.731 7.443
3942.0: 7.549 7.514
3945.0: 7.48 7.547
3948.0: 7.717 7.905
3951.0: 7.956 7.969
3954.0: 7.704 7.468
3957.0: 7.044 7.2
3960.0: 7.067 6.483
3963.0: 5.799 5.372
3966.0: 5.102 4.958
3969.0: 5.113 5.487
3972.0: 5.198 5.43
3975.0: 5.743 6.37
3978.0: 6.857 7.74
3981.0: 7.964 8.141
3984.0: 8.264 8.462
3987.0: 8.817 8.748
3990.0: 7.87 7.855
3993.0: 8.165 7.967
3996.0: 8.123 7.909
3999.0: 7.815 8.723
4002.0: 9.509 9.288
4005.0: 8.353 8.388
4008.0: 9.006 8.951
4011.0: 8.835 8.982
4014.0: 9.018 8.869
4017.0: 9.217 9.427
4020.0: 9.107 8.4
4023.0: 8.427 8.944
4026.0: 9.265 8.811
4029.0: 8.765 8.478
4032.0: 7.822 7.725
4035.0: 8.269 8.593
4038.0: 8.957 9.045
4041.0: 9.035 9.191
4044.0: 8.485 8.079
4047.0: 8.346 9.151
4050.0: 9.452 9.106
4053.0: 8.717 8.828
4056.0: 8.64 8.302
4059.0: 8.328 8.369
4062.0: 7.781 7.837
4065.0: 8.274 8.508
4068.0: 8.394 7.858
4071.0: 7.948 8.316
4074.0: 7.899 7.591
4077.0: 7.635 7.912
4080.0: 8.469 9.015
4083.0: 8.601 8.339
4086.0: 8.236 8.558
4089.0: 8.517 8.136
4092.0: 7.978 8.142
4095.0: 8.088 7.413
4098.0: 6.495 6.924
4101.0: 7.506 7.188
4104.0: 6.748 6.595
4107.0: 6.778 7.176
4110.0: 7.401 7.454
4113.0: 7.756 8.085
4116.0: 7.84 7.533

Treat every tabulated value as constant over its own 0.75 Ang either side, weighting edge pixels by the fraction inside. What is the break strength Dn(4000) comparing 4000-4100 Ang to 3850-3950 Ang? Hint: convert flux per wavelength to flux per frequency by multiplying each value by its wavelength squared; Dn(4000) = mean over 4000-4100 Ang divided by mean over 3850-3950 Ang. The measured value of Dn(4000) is 1.27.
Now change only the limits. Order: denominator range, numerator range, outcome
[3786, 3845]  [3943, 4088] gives 1.35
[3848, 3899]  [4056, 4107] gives 1.26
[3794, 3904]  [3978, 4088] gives 1.37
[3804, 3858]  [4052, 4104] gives 1.33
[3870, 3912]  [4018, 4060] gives 1.37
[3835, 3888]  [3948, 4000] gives 1.09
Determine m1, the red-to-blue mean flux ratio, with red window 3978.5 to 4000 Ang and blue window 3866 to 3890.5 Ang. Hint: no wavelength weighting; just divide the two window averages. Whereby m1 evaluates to 1.2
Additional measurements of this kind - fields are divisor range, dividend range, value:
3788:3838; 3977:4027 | 1.28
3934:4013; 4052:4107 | 1.08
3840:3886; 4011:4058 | 1.21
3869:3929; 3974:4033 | 1.16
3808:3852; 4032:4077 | 1.26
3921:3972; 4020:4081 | 1.25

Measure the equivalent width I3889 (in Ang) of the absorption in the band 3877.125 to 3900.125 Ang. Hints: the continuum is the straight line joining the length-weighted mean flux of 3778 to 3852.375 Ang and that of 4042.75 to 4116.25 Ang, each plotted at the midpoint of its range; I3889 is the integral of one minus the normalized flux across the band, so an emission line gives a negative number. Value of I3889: 2.7 Ang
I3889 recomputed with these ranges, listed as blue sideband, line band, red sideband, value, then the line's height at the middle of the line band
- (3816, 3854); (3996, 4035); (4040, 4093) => -3.5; 7.98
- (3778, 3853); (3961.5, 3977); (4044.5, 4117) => 4.2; 7.51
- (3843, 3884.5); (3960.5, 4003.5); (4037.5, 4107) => 3.5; 7.82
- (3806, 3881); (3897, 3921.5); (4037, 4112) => -1.8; 7.33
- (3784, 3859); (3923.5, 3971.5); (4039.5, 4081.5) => 5.8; 7.65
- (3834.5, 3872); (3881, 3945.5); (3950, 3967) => -1.3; 6.9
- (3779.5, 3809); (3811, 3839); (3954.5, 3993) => 2.0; 6.95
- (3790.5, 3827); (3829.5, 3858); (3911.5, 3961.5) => 3.1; 7.14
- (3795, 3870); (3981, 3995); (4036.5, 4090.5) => -0.5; 7.94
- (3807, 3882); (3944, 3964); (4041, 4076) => 1.1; 7.73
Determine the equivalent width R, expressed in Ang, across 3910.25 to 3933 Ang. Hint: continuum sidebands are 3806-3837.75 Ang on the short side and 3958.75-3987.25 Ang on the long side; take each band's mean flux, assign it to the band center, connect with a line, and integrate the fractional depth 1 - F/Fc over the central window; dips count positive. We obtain -4.1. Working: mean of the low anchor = 6.72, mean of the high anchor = 6.52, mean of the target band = 7.77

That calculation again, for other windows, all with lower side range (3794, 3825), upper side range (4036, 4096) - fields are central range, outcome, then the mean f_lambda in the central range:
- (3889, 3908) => 1.8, 6.81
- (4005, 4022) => -1.6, 8.91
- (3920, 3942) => 2.4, 6.85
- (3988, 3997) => -0.1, 8.1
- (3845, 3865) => -0.6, 7.52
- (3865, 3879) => -0.4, 7.58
